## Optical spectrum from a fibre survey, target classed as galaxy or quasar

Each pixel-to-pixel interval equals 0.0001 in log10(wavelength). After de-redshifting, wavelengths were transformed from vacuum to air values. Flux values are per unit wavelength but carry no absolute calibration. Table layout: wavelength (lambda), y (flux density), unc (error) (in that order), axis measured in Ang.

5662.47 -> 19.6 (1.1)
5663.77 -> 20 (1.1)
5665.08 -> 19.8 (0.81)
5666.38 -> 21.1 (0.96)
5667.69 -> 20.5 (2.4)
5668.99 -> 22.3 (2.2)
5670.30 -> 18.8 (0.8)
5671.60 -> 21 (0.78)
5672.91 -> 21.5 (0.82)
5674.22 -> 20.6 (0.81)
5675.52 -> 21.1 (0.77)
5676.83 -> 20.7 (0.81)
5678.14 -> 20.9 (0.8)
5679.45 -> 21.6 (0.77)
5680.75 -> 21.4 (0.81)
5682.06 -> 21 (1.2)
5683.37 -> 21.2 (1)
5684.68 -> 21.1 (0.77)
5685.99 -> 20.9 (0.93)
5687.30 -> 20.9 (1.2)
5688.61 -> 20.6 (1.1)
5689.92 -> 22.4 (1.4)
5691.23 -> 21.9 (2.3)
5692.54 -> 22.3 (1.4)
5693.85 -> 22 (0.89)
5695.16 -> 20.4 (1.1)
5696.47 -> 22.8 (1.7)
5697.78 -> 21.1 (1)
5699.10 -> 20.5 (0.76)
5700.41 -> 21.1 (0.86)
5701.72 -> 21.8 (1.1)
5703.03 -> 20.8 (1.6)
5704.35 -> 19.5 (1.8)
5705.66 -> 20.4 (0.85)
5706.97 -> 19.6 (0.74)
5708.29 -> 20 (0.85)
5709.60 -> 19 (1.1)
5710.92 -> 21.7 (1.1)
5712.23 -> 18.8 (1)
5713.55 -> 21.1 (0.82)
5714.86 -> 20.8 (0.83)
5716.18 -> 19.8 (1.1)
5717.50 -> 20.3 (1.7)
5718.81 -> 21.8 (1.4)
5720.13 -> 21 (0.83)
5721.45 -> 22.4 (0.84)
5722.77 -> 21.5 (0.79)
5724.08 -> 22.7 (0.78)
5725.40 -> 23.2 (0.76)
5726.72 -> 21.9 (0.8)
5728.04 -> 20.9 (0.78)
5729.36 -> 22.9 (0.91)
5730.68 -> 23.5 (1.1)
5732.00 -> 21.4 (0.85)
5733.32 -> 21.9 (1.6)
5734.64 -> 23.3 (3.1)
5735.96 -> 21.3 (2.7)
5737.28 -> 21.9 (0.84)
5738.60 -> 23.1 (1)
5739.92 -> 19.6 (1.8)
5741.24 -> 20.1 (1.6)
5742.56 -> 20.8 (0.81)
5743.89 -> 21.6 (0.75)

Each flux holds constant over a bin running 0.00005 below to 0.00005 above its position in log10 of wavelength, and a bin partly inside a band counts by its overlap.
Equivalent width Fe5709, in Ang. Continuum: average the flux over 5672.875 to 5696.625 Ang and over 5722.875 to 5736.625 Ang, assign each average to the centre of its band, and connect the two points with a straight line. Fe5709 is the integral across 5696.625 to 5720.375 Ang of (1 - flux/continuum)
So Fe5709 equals 1.4 Ang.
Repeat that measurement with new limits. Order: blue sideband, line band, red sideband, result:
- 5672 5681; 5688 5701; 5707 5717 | -0.6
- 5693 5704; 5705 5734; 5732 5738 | 0.7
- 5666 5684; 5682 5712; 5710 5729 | 0.2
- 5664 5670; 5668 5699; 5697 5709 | -0.9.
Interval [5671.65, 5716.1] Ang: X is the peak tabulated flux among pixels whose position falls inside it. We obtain 22.8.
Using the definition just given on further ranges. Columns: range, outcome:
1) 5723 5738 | 23.5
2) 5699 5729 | 23.2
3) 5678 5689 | 21.6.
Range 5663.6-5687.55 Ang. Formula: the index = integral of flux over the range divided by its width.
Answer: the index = 20.9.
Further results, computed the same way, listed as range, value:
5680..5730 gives 21.1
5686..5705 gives 21.3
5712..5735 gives 21.6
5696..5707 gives 20.9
